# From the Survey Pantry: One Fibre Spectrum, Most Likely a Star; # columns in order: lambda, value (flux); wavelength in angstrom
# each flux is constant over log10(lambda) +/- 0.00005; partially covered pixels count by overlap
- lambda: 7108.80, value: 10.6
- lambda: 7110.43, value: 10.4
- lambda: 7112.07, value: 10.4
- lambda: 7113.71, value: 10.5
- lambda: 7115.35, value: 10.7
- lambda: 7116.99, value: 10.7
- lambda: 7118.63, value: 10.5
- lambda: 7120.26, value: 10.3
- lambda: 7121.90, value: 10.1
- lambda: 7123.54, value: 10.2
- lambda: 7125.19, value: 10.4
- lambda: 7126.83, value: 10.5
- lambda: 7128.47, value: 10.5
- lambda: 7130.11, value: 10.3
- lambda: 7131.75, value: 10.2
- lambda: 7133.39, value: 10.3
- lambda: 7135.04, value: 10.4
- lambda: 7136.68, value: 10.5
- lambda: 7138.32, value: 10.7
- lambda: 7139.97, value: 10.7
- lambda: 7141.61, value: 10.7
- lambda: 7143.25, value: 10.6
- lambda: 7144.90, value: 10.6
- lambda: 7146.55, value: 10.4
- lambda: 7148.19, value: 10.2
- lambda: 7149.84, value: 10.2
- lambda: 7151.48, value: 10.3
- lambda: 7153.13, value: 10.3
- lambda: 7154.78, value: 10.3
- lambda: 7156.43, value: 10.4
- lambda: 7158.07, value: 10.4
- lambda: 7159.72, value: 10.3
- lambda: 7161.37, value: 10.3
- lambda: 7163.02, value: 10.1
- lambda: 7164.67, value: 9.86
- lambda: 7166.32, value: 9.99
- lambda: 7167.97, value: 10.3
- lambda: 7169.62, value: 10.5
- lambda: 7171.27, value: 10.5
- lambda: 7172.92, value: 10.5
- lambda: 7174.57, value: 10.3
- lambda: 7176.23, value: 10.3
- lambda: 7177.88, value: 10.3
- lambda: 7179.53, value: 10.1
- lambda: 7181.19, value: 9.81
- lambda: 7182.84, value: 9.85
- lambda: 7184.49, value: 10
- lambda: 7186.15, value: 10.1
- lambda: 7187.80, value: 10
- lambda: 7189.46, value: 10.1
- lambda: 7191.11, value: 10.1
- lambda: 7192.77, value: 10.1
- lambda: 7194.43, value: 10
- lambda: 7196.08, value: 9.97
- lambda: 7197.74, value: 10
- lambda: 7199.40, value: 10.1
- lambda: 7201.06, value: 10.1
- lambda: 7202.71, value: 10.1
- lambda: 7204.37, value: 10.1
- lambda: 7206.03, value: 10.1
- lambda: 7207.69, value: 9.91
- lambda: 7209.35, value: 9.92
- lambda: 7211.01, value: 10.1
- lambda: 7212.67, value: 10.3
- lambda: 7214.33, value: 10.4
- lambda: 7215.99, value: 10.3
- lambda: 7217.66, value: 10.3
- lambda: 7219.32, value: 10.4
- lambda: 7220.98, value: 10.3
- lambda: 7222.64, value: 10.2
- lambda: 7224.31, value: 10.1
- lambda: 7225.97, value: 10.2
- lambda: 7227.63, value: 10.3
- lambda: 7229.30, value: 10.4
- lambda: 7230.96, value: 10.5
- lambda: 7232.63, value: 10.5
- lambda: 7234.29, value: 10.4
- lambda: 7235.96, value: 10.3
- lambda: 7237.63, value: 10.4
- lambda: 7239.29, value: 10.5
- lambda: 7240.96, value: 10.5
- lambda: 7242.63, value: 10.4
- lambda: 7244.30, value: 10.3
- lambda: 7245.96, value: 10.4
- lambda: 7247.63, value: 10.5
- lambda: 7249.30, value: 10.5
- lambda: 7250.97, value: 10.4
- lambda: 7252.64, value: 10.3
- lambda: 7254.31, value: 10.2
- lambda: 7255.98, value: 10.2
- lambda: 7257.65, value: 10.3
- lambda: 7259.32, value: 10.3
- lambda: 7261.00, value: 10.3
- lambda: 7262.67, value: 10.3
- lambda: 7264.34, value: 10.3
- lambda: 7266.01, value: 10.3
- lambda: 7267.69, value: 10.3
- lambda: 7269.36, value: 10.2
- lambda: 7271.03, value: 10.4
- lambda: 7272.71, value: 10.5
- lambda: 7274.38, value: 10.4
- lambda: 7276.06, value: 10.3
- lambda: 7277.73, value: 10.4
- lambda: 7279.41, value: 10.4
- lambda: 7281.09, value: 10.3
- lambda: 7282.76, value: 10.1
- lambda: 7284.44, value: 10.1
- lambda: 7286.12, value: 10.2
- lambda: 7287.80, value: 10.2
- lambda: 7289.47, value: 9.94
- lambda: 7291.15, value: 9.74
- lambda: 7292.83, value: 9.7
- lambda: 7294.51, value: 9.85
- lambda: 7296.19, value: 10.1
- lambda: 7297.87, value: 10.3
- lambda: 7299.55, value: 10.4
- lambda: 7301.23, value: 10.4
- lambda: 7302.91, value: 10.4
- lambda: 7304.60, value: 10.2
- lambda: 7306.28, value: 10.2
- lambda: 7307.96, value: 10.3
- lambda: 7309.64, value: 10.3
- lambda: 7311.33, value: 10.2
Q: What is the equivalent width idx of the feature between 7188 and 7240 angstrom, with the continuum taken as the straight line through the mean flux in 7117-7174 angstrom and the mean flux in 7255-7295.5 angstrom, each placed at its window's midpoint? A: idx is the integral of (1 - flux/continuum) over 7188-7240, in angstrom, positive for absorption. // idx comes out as 0.4 angstrom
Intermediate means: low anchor 10.4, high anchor 10.2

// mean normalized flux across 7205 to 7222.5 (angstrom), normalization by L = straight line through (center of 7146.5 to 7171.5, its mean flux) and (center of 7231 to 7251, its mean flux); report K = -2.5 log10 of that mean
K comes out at 0.02 mag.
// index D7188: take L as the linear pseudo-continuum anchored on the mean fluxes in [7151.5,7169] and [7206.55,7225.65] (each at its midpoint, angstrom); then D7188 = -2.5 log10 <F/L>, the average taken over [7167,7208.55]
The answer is 0.01 mag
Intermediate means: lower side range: 10.2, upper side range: 10.2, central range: 10.1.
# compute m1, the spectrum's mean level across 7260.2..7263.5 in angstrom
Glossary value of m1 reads 10.3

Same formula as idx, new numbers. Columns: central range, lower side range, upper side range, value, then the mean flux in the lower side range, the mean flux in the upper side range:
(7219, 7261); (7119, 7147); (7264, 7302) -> -0.3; 10.4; 10.2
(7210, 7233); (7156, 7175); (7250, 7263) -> 0.0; 10.3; 10.3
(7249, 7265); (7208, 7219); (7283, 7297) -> -0.4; 10.2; 9.98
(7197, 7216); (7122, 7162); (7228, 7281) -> 0.5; 10.4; 10.4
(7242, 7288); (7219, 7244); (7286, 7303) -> -0.4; 10.4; 10.1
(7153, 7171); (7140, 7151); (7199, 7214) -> 0.2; 10.5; 10.1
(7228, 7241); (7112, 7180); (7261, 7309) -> -0.2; 10.4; 10.2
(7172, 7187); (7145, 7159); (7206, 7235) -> 0.2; 10.3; 10.3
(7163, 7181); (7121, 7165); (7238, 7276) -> 0.2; 10.4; 10.4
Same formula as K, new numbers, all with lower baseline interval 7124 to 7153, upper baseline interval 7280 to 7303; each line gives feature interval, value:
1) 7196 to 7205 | 0.025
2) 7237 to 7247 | -0.021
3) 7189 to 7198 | 0.029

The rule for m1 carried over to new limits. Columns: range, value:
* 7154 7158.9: 10.4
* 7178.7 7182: 9.95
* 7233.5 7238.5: 10.4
